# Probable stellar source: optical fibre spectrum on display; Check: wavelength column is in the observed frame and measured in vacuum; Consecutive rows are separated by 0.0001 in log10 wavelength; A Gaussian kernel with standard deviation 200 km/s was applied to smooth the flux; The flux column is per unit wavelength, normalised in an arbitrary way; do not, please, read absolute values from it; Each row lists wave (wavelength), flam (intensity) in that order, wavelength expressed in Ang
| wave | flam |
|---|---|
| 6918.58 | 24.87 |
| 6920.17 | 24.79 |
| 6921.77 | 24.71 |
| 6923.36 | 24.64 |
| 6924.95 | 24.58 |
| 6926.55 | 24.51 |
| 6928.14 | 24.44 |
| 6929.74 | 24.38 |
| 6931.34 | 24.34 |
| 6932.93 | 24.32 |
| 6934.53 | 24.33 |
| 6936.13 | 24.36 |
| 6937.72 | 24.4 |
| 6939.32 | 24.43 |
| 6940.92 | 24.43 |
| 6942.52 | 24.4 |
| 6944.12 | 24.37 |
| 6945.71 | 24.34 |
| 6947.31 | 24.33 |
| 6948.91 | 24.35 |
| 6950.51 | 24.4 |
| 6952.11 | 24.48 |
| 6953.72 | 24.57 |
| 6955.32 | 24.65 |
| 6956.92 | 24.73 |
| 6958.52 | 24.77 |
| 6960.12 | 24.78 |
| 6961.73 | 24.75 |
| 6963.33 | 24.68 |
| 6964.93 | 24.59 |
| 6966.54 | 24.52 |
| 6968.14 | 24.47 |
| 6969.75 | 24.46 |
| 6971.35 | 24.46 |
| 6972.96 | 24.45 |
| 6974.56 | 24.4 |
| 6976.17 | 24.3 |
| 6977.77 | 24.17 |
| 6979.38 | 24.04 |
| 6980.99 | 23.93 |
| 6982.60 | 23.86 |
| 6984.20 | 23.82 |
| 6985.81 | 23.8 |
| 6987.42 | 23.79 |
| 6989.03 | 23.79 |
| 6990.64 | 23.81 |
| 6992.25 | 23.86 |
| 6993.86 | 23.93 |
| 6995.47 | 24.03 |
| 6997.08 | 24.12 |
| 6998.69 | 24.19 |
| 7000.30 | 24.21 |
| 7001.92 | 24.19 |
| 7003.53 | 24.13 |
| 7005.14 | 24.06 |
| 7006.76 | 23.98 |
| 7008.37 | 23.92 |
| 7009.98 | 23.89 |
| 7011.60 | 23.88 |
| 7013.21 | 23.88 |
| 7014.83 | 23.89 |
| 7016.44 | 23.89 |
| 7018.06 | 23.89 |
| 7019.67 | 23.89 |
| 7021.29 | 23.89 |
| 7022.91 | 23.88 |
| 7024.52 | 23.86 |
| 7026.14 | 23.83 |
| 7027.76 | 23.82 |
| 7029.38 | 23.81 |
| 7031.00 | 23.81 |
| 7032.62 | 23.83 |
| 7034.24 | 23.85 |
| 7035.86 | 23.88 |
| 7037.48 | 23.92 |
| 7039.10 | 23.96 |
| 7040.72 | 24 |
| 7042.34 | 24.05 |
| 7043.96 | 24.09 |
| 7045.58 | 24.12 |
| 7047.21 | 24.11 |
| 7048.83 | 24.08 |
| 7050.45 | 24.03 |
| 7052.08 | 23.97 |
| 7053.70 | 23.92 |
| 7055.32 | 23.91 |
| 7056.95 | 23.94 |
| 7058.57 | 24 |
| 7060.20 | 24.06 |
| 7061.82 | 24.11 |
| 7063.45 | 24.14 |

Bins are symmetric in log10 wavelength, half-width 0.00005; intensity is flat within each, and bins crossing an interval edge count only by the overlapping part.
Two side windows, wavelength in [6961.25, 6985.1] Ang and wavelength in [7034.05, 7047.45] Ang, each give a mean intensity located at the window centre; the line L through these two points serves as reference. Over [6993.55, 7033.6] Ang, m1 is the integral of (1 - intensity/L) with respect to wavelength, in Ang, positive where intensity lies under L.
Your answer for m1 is 0.3 Ang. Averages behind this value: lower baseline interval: 24.3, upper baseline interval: 24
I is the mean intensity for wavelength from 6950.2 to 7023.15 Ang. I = 24.2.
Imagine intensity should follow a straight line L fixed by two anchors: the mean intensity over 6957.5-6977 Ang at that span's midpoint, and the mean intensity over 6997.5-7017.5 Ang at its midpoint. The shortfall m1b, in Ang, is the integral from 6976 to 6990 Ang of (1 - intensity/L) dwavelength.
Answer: 0.2 Ang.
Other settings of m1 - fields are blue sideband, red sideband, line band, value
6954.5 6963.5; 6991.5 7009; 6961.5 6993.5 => 0.3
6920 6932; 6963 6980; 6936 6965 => -0.1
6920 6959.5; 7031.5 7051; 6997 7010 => 0.0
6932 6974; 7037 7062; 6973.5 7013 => 0.5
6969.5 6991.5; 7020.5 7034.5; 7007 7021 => 0.0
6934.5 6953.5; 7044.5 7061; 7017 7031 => 0.1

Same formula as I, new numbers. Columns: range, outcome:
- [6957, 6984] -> 24.4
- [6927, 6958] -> 24.4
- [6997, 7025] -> 24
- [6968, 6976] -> 24.4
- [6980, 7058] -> 23.9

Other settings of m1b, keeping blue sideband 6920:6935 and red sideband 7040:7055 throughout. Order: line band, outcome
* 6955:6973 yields -0.19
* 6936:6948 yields 0.03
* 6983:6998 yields 0.23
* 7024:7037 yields 0.15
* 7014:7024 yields 0.11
